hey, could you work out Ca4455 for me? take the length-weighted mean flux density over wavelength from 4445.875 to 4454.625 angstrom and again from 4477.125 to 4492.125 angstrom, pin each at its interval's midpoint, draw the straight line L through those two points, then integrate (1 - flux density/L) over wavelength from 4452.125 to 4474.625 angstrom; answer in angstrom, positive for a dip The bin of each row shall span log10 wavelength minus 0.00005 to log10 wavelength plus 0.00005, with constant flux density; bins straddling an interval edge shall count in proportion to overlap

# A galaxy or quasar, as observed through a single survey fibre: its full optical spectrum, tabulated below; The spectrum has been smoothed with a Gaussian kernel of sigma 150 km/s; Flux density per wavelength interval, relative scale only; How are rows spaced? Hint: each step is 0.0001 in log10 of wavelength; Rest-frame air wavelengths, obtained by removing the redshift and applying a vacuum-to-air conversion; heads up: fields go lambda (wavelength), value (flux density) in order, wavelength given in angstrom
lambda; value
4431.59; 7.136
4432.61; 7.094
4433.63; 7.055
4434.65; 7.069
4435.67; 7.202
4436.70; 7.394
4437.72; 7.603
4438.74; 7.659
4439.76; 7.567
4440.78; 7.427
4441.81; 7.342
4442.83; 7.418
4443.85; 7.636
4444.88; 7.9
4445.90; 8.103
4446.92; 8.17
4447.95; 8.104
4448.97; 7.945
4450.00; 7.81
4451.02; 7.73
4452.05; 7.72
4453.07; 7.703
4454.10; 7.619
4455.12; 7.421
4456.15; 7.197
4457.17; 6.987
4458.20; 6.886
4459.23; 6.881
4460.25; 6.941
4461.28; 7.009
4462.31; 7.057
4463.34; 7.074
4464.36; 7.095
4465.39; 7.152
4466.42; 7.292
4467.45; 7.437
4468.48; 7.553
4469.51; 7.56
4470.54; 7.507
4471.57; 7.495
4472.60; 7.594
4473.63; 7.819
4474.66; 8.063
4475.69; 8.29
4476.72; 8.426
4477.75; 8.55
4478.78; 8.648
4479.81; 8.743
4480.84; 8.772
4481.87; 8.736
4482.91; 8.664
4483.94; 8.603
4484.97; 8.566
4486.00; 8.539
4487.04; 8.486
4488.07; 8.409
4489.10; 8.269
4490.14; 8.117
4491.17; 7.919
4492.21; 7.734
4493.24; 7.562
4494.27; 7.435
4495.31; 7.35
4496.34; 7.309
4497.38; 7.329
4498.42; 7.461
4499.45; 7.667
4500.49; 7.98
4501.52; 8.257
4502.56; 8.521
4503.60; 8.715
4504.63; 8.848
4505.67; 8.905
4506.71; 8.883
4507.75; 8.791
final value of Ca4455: 2.2 angstrom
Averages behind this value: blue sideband 7.87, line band 7.32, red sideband 8.48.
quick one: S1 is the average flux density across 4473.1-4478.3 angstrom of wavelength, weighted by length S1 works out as 8.24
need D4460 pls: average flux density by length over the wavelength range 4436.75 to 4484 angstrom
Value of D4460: 7.7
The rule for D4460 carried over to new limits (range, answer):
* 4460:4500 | 7.86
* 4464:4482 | 7.92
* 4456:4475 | 7.29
